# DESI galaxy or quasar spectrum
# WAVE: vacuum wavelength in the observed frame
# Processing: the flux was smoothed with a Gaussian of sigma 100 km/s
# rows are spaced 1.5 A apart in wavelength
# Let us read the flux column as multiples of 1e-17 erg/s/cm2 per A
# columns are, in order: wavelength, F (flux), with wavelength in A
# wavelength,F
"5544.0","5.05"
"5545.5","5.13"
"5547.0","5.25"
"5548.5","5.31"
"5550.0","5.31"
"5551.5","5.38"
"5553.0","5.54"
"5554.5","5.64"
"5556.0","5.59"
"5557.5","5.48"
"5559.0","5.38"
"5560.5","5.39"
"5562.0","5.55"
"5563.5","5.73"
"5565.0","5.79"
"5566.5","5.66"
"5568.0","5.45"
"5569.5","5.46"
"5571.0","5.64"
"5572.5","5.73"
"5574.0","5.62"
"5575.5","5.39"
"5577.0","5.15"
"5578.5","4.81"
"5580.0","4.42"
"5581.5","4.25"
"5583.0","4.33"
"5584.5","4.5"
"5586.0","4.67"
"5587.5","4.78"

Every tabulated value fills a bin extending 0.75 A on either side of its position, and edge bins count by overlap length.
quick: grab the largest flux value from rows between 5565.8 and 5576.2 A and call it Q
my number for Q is 5.73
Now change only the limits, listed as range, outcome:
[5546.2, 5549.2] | 5.31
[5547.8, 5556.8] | 5.64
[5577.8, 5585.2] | 4.81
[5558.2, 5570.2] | 5.79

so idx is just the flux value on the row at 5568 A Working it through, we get 5.45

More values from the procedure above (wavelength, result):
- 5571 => 5.64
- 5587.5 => 4.78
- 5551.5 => 5.38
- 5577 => 5.15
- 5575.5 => 5.39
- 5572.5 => 5.73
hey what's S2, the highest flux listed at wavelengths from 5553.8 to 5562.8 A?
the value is 5.64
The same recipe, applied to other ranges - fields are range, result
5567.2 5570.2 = 5.46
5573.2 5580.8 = 5.62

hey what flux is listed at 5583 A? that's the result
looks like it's 4.33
